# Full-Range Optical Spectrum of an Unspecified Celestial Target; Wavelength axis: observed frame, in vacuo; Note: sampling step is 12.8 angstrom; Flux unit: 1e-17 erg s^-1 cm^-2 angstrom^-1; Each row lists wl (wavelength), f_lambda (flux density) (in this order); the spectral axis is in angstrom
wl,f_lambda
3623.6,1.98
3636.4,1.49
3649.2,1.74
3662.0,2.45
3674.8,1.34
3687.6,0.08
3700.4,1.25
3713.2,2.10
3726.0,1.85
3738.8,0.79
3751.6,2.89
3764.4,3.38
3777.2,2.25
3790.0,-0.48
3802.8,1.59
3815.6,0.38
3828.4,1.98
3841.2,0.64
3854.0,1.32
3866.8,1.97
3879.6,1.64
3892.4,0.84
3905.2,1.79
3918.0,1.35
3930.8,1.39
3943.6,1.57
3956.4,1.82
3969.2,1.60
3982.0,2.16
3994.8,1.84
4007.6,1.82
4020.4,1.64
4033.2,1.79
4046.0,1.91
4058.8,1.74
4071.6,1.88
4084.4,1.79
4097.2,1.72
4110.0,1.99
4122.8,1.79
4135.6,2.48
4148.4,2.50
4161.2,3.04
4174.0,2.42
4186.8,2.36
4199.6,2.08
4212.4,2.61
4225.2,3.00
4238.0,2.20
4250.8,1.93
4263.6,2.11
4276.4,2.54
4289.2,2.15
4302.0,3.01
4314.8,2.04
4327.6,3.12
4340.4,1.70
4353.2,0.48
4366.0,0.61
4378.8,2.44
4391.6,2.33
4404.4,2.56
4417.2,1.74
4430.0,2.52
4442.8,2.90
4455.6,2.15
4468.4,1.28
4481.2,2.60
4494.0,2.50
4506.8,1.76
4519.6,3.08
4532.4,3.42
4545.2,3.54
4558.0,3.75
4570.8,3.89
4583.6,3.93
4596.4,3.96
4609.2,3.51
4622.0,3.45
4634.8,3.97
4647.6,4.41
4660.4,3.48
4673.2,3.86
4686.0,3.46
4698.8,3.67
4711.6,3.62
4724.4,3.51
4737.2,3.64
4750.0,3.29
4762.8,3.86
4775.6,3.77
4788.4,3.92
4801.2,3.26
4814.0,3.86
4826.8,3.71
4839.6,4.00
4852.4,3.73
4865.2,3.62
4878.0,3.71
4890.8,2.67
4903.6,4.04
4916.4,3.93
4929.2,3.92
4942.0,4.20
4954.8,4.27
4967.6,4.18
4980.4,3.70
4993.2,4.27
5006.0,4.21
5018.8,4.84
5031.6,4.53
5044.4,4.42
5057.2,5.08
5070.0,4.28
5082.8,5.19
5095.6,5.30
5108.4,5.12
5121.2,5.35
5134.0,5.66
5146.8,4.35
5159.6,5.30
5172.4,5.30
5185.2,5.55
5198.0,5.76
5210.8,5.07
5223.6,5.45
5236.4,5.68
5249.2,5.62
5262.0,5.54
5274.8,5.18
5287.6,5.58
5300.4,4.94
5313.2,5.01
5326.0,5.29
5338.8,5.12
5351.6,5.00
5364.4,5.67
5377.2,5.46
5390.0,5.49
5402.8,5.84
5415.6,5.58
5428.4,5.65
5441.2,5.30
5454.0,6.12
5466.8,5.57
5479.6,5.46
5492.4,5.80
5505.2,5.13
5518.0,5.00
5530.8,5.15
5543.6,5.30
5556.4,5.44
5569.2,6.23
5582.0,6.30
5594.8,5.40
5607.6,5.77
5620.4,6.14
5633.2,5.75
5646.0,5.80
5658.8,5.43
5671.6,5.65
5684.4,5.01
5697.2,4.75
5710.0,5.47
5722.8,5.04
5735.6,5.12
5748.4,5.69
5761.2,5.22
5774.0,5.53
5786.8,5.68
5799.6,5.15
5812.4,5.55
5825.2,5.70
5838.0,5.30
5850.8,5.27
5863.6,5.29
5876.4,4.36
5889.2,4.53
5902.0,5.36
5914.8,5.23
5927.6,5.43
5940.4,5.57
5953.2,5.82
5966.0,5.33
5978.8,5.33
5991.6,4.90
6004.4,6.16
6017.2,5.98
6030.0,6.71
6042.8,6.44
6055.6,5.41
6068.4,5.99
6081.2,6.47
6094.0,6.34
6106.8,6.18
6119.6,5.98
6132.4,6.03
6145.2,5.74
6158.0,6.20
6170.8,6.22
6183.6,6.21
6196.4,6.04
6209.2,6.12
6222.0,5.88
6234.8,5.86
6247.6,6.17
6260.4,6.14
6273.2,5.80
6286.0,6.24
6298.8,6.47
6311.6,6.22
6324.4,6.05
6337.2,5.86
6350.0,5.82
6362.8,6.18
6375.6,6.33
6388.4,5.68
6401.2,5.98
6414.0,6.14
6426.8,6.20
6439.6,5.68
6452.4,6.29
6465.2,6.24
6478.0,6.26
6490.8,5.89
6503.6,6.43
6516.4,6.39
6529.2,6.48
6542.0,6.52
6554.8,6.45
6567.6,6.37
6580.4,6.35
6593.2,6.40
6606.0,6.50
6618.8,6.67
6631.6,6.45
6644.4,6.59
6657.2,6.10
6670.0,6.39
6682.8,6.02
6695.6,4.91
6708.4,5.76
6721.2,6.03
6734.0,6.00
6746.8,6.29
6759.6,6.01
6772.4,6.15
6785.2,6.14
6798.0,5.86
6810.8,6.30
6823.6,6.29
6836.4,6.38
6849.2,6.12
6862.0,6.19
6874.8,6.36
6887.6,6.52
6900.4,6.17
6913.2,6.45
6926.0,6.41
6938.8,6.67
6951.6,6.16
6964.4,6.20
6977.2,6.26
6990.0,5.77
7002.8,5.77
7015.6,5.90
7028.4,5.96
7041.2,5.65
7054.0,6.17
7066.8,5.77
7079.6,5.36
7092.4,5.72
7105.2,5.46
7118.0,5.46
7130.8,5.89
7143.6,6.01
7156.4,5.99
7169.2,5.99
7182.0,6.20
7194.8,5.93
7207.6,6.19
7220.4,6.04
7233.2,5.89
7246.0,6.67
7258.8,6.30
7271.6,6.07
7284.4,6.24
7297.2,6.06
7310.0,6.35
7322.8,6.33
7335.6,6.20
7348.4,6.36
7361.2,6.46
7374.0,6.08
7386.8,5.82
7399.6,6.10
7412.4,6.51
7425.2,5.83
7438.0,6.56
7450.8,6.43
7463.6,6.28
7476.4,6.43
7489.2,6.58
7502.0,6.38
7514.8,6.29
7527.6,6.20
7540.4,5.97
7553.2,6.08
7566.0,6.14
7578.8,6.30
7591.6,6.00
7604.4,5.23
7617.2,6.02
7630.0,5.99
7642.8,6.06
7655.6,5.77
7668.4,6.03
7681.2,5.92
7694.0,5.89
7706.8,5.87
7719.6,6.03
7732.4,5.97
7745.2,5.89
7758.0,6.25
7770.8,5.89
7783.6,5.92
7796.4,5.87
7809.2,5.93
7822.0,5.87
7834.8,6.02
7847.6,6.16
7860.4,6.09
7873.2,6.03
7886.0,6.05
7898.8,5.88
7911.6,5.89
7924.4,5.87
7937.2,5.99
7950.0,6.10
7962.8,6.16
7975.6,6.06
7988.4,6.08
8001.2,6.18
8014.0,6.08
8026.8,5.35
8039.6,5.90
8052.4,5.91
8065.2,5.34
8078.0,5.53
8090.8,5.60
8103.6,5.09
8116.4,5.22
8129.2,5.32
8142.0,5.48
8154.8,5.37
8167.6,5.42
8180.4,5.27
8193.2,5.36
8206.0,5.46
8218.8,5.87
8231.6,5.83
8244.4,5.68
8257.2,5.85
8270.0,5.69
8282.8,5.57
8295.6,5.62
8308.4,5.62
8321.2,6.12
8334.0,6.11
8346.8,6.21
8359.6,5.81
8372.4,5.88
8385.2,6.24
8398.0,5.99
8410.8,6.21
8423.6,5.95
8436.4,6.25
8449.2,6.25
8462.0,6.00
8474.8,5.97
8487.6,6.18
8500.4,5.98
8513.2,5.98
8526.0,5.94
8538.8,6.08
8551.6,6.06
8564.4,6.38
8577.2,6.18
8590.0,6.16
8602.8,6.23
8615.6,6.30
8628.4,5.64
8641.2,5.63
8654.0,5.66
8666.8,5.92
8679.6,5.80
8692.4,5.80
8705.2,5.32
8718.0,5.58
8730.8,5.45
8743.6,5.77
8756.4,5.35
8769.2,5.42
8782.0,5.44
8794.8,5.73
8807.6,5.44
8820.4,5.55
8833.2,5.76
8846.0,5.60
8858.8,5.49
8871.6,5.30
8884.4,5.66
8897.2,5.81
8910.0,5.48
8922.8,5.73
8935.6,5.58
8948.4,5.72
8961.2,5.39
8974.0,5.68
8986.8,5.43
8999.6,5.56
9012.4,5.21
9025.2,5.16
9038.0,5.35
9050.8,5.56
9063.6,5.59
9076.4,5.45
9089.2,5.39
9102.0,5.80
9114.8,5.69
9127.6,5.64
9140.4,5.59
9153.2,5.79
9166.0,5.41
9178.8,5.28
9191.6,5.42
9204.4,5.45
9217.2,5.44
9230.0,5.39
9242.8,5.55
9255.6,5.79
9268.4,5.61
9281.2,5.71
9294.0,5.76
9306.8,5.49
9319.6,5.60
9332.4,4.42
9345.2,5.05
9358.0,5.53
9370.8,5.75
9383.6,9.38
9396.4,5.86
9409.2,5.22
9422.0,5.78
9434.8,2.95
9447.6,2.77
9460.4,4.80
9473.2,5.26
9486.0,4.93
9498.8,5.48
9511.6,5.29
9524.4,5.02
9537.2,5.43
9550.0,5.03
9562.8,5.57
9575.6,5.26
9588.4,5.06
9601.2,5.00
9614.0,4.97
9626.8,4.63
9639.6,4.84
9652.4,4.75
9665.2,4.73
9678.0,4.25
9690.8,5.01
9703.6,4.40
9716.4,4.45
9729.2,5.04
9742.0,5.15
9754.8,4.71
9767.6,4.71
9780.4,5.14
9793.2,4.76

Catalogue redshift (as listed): 0.136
